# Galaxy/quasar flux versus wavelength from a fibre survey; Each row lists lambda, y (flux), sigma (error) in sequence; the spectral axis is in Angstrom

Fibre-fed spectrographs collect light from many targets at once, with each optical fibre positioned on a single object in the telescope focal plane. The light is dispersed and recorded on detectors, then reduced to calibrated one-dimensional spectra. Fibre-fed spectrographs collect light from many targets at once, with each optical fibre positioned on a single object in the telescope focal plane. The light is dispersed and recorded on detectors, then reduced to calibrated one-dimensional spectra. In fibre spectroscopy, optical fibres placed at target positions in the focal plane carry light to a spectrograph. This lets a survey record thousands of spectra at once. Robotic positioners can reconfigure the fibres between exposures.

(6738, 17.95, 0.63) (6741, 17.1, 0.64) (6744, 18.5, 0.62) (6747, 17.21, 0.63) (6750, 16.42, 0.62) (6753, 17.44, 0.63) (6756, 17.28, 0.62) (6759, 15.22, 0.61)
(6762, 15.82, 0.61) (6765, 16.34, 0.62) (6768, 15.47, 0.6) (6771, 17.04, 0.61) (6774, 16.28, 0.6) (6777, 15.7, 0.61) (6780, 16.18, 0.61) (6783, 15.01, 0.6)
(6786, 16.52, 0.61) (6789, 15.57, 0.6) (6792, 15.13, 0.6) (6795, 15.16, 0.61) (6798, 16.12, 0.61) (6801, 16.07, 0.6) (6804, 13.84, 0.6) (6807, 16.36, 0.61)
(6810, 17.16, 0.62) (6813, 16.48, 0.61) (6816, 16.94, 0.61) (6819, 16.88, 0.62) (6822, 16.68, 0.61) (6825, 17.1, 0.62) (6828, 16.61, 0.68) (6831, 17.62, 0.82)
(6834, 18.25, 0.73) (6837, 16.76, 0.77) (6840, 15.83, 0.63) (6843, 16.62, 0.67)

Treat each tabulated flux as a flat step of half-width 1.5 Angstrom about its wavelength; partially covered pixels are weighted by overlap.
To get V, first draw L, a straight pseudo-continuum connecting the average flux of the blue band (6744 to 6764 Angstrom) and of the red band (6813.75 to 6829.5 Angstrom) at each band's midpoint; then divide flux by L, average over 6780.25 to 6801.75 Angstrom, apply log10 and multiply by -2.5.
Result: 0.07 mag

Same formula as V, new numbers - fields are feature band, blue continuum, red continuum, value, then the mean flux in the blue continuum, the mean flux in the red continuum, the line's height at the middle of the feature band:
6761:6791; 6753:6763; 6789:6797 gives -0.01 mag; 16.3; 15.3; 15.8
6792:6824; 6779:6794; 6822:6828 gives 0.01 mag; 15.6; 16.9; 16.3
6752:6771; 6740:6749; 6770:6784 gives 0.03 mag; 17.6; 16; 16.8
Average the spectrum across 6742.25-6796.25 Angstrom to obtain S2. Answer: 16.2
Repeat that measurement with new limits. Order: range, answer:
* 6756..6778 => 16.1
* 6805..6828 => 16.7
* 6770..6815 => 15.9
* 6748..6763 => 16.5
